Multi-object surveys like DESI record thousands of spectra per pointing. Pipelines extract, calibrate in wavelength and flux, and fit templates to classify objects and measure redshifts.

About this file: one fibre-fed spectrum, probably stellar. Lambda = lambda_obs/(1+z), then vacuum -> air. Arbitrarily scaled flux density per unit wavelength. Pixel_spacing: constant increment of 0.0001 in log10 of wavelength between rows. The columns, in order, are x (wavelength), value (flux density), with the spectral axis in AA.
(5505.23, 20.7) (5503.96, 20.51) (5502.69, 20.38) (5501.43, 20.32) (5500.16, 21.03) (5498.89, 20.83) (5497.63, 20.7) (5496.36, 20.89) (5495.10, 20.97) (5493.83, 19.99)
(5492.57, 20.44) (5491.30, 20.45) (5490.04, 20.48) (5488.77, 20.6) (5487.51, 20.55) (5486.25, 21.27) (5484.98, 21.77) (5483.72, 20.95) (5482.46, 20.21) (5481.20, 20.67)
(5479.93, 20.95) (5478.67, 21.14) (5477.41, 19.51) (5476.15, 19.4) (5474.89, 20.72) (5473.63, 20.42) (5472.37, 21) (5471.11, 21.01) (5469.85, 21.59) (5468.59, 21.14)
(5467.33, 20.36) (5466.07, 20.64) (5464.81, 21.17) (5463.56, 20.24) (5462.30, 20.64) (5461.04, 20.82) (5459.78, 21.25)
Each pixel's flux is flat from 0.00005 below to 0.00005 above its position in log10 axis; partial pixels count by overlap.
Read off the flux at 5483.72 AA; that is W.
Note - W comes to 20.95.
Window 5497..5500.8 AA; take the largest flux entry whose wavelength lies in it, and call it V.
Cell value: 21.03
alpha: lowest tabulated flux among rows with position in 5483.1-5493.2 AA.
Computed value 20.44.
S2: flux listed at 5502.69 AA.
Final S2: 20.38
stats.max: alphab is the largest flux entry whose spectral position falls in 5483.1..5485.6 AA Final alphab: 21.77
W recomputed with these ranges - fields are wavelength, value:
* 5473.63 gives 20.42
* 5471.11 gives 21.01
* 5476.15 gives 19.4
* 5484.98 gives 21.77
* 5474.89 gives 20.72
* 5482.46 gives 20.21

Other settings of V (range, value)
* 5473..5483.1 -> 21.14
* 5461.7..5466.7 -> 21.17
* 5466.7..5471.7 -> 21.59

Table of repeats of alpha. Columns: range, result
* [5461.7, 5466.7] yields 20.24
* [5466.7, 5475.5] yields 20.36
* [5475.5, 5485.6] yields 19.4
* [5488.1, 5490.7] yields 20.48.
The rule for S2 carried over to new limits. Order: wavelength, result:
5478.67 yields 21.14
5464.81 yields 21.17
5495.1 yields 20.97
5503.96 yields 20.51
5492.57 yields 20.44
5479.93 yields 20.95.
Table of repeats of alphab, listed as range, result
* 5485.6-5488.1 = 21.27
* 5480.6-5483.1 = 20.67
